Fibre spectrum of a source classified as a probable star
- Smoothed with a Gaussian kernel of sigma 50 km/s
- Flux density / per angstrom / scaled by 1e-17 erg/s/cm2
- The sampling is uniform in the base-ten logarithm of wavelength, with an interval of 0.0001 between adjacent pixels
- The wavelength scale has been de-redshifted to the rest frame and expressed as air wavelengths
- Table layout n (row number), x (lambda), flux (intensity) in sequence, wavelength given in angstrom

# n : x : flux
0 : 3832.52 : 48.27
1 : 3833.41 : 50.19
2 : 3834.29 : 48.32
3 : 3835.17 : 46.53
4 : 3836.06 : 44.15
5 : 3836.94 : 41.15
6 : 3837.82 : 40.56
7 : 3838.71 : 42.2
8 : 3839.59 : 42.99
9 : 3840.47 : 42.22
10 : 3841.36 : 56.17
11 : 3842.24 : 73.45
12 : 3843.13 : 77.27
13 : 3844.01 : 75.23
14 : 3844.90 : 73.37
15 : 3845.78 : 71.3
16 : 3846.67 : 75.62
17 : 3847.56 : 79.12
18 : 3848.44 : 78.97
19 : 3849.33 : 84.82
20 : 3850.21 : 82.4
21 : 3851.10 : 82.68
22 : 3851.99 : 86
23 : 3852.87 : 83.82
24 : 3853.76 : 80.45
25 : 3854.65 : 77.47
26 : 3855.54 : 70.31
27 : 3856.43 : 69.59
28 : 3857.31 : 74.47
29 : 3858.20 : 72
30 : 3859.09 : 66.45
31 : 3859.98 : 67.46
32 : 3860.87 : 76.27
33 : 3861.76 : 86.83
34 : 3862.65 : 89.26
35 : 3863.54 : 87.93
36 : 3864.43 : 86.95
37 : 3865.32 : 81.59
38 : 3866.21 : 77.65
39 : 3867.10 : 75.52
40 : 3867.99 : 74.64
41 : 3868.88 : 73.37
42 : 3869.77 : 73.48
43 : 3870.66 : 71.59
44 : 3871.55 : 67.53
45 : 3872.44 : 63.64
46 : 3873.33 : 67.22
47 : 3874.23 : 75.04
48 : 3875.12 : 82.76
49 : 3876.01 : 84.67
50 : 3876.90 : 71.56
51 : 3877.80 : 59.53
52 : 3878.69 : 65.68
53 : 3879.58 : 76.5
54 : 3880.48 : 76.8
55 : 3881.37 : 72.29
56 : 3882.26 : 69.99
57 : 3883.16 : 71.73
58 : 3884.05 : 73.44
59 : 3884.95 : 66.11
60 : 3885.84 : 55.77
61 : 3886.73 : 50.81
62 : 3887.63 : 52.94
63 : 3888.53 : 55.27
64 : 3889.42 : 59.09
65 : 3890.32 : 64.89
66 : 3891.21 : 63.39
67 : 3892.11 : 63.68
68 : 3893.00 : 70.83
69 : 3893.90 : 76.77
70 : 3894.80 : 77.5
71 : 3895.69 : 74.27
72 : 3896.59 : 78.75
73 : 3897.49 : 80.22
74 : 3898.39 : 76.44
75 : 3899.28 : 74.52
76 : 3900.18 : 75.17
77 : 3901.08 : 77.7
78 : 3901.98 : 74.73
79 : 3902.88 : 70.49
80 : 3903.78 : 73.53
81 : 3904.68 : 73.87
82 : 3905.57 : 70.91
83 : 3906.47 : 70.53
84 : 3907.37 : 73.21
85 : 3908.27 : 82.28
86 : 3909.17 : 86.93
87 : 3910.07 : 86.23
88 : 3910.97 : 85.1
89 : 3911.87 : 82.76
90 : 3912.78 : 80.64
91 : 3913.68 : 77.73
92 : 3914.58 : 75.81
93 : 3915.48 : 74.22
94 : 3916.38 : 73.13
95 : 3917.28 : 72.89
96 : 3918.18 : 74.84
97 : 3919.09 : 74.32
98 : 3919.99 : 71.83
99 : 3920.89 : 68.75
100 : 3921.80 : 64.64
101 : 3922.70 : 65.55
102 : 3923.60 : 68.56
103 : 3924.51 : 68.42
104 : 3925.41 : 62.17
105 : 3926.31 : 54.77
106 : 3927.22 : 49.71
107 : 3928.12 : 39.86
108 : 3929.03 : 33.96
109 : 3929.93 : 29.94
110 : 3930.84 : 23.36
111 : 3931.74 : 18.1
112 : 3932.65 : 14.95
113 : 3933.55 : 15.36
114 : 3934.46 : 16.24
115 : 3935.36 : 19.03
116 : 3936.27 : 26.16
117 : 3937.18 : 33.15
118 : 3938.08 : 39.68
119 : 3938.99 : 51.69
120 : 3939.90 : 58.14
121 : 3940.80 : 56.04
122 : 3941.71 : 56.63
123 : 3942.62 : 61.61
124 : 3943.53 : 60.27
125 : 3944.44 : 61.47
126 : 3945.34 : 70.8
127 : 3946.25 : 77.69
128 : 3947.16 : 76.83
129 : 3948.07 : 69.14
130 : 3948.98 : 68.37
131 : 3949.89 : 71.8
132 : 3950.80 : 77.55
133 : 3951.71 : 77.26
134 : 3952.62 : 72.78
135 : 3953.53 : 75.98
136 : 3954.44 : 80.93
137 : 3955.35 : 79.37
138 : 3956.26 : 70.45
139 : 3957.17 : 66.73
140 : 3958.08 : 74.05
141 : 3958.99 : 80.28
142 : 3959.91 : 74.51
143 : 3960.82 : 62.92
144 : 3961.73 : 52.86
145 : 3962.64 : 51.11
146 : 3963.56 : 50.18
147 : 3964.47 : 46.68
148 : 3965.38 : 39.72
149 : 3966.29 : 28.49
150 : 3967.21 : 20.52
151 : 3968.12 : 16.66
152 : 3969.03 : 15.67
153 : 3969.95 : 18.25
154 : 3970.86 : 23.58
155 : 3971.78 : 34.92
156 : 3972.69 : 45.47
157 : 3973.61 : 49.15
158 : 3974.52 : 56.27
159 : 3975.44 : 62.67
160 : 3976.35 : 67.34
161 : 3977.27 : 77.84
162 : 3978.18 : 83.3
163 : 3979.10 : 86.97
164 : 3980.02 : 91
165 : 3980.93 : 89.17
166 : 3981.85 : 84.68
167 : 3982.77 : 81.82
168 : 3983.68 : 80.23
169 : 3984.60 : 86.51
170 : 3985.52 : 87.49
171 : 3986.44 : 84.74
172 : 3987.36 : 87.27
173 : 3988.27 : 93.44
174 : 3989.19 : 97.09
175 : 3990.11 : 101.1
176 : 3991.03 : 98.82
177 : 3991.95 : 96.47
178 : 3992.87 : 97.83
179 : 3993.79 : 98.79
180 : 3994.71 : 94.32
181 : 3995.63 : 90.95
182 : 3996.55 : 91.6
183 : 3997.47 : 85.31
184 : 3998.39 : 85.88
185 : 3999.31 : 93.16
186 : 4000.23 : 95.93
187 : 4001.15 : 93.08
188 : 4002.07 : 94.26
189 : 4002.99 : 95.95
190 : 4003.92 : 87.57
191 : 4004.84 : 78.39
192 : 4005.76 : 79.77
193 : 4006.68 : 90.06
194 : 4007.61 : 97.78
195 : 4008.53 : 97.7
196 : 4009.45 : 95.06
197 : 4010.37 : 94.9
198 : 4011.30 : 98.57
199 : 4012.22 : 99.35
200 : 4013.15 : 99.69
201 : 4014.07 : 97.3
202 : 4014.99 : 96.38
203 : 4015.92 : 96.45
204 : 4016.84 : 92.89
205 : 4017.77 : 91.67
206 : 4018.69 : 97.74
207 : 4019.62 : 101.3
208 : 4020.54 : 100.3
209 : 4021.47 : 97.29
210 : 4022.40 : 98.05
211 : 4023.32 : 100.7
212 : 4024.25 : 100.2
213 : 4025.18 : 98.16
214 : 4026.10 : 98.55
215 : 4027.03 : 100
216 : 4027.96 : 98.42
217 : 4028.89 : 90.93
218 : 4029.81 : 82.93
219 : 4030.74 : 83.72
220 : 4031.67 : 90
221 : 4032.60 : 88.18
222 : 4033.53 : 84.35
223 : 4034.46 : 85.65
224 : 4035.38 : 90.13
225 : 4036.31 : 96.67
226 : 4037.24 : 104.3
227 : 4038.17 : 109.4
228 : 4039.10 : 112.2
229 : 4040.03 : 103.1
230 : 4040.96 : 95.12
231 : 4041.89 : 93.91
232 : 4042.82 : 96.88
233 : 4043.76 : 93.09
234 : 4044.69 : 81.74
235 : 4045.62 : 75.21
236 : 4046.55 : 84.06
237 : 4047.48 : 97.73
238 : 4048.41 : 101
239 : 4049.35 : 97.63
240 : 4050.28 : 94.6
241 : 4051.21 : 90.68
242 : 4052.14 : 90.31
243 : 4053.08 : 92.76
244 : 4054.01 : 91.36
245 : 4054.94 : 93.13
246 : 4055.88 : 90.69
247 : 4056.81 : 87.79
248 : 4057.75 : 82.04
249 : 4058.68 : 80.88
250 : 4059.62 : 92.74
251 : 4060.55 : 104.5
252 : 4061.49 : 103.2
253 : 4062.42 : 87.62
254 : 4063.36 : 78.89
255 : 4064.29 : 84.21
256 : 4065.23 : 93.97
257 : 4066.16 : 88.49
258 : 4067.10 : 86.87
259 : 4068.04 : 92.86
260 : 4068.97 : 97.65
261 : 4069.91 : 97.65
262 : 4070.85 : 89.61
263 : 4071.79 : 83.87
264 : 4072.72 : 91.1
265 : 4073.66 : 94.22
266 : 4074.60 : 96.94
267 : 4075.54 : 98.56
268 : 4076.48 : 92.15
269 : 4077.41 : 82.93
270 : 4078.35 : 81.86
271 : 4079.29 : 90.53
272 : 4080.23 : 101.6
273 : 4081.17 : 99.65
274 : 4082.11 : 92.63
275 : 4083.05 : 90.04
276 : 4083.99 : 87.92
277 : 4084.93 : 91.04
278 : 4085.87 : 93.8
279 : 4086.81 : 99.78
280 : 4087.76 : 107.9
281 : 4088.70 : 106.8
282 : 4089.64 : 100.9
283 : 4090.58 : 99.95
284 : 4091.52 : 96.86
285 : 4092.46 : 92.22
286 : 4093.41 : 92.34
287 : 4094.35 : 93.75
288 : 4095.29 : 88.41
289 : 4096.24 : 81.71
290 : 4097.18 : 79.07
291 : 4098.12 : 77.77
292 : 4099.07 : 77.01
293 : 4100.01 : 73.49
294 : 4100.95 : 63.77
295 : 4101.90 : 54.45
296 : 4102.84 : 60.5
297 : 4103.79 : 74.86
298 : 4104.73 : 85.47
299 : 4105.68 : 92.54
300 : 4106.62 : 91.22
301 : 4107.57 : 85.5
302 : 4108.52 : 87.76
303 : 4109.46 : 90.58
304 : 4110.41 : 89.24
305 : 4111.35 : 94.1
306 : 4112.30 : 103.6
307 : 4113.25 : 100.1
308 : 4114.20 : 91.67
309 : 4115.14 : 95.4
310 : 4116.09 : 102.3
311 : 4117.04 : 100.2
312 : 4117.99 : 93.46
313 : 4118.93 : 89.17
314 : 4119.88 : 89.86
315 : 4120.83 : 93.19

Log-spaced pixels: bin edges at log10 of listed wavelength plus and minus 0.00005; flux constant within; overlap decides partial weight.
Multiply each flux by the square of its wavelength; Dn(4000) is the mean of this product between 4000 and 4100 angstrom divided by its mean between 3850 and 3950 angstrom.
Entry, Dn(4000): 1.50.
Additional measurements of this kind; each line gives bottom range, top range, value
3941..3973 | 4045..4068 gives 1.66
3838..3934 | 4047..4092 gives 1.48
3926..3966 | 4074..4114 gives 1.77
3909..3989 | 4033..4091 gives 1.62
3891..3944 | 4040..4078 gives 1.59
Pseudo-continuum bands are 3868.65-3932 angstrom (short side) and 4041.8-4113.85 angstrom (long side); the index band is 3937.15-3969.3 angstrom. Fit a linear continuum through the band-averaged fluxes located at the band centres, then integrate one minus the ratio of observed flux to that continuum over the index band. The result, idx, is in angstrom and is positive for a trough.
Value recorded 6.4 angstrom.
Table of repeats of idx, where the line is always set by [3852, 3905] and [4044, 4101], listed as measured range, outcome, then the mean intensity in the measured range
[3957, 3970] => 5.41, 47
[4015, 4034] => -1.82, 94.6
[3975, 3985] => 0.14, 81.1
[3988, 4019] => -3.51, 94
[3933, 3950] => 5.88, 51.5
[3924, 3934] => 5.15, 37.5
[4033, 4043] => -1.11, 97.5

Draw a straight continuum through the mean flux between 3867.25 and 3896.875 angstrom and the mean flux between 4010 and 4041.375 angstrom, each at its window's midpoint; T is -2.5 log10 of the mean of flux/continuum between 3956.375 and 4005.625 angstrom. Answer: 0.22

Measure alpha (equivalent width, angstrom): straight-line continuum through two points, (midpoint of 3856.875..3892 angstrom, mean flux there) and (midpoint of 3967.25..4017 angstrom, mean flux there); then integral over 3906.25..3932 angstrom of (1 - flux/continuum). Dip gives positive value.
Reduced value 3.2 angstrom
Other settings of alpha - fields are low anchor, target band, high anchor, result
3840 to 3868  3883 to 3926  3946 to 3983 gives -1.4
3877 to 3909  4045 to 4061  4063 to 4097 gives -0.3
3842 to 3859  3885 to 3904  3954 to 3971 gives -0.6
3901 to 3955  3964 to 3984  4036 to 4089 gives 5.1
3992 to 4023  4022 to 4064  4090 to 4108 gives -1.7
